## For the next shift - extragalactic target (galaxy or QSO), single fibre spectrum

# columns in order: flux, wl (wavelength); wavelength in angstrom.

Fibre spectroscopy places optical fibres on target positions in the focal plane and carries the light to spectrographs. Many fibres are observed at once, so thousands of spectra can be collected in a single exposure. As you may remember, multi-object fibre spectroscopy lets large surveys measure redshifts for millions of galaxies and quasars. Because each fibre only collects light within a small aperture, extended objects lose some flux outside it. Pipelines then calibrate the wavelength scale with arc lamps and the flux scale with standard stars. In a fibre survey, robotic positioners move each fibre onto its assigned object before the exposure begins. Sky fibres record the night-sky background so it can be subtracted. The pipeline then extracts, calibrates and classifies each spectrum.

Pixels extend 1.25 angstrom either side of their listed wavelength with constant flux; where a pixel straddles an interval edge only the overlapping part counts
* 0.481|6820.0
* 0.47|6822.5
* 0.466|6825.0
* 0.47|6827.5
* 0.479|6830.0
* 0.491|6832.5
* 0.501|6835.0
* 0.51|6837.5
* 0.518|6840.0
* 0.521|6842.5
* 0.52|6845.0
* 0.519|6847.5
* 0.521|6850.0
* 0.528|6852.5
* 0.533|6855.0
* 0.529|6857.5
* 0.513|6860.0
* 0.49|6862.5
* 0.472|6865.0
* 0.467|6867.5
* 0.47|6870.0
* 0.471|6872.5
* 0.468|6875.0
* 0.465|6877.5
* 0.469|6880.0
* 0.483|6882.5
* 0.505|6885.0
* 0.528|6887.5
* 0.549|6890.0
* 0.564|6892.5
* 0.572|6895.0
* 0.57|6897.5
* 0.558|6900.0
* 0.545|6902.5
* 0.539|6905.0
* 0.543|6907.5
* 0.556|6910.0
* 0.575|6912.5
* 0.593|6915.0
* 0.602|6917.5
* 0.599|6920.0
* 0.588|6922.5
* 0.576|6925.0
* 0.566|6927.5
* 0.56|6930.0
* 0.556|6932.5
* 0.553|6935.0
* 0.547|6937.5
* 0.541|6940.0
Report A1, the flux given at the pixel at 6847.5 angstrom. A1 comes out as 0.519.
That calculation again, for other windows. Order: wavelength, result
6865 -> 0.472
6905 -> 0.539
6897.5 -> 0.57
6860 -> 0.513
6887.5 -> 0.528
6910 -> 0.556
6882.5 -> 0.483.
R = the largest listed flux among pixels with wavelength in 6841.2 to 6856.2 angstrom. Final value 0.533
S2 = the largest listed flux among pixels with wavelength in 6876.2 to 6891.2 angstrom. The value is 0.549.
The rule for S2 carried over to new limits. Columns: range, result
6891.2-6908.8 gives 0.572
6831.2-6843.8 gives 0.521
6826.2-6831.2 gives 0.479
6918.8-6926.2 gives 0.599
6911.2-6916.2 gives 0.593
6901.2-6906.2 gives 0.545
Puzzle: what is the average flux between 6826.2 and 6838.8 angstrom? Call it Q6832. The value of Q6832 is 0.49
